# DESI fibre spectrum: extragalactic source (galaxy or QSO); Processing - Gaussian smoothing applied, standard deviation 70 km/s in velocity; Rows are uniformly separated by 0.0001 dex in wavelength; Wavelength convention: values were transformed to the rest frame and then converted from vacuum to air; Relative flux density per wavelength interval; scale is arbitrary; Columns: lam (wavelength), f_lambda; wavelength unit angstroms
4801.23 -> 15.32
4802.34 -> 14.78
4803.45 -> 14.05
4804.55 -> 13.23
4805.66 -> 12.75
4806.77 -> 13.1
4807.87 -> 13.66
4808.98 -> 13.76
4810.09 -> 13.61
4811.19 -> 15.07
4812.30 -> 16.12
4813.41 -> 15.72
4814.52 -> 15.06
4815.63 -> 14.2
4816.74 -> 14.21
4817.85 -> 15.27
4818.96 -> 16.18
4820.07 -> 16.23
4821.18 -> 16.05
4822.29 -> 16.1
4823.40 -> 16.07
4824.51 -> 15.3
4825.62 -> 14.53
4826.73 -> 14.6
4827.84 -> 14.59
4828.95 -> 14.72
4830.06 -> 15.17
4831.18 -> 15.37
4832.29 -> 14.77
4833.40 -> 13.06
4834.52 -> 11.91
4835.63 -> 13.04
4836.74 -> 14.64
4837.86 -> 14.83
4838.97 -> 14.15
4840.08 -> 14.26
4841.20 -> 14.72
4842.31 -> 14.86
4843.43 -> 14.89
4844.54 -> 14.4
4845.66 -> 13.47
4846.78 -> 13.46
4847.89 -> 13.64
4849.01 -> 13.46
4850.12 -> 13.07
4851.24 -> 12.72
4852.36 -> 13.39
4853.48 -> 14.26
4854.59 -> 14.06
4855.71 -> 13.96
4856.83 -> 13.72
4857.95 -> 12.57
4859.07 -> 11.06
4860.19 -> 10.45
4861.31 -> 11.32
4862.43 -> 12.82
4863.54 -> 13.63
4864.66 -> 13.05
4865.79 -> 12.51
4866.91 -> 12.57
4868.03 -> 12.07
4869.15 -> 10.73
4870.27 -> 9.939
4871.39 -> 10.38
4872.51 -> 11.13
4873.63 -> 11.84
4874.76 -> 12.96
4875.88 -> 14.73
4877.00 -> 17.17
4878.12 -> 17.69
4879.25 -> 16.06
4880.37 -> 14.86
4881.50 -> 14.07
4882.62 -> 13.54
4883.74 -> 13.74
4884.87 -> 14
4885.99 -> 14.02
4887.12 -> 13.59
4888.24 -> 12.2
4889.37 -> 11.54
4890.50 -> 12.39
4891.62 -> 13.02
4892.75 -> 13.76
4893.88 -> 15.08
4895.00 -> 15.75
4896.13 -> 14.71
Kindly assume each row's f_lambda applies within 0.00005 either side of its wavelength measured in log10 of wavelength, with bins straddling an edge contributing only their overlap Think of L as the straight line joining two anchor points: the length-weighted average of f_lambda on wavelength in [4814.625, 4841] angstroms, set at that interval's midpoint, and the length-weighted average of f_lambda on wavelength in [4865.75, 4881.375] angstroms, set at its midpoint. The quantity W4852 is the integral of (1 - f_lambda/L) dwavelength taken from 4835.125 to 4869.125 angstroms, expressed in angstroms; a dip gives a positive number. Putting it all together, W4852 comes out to 1.5 angstroms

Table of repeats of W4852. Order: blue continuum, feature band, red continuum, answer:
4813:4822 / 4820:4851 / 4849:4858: 0.05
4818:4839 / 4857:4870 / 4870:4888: 1.87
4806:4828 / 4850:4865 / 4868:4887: 1.22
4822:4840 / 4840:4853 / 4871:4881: 0.50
